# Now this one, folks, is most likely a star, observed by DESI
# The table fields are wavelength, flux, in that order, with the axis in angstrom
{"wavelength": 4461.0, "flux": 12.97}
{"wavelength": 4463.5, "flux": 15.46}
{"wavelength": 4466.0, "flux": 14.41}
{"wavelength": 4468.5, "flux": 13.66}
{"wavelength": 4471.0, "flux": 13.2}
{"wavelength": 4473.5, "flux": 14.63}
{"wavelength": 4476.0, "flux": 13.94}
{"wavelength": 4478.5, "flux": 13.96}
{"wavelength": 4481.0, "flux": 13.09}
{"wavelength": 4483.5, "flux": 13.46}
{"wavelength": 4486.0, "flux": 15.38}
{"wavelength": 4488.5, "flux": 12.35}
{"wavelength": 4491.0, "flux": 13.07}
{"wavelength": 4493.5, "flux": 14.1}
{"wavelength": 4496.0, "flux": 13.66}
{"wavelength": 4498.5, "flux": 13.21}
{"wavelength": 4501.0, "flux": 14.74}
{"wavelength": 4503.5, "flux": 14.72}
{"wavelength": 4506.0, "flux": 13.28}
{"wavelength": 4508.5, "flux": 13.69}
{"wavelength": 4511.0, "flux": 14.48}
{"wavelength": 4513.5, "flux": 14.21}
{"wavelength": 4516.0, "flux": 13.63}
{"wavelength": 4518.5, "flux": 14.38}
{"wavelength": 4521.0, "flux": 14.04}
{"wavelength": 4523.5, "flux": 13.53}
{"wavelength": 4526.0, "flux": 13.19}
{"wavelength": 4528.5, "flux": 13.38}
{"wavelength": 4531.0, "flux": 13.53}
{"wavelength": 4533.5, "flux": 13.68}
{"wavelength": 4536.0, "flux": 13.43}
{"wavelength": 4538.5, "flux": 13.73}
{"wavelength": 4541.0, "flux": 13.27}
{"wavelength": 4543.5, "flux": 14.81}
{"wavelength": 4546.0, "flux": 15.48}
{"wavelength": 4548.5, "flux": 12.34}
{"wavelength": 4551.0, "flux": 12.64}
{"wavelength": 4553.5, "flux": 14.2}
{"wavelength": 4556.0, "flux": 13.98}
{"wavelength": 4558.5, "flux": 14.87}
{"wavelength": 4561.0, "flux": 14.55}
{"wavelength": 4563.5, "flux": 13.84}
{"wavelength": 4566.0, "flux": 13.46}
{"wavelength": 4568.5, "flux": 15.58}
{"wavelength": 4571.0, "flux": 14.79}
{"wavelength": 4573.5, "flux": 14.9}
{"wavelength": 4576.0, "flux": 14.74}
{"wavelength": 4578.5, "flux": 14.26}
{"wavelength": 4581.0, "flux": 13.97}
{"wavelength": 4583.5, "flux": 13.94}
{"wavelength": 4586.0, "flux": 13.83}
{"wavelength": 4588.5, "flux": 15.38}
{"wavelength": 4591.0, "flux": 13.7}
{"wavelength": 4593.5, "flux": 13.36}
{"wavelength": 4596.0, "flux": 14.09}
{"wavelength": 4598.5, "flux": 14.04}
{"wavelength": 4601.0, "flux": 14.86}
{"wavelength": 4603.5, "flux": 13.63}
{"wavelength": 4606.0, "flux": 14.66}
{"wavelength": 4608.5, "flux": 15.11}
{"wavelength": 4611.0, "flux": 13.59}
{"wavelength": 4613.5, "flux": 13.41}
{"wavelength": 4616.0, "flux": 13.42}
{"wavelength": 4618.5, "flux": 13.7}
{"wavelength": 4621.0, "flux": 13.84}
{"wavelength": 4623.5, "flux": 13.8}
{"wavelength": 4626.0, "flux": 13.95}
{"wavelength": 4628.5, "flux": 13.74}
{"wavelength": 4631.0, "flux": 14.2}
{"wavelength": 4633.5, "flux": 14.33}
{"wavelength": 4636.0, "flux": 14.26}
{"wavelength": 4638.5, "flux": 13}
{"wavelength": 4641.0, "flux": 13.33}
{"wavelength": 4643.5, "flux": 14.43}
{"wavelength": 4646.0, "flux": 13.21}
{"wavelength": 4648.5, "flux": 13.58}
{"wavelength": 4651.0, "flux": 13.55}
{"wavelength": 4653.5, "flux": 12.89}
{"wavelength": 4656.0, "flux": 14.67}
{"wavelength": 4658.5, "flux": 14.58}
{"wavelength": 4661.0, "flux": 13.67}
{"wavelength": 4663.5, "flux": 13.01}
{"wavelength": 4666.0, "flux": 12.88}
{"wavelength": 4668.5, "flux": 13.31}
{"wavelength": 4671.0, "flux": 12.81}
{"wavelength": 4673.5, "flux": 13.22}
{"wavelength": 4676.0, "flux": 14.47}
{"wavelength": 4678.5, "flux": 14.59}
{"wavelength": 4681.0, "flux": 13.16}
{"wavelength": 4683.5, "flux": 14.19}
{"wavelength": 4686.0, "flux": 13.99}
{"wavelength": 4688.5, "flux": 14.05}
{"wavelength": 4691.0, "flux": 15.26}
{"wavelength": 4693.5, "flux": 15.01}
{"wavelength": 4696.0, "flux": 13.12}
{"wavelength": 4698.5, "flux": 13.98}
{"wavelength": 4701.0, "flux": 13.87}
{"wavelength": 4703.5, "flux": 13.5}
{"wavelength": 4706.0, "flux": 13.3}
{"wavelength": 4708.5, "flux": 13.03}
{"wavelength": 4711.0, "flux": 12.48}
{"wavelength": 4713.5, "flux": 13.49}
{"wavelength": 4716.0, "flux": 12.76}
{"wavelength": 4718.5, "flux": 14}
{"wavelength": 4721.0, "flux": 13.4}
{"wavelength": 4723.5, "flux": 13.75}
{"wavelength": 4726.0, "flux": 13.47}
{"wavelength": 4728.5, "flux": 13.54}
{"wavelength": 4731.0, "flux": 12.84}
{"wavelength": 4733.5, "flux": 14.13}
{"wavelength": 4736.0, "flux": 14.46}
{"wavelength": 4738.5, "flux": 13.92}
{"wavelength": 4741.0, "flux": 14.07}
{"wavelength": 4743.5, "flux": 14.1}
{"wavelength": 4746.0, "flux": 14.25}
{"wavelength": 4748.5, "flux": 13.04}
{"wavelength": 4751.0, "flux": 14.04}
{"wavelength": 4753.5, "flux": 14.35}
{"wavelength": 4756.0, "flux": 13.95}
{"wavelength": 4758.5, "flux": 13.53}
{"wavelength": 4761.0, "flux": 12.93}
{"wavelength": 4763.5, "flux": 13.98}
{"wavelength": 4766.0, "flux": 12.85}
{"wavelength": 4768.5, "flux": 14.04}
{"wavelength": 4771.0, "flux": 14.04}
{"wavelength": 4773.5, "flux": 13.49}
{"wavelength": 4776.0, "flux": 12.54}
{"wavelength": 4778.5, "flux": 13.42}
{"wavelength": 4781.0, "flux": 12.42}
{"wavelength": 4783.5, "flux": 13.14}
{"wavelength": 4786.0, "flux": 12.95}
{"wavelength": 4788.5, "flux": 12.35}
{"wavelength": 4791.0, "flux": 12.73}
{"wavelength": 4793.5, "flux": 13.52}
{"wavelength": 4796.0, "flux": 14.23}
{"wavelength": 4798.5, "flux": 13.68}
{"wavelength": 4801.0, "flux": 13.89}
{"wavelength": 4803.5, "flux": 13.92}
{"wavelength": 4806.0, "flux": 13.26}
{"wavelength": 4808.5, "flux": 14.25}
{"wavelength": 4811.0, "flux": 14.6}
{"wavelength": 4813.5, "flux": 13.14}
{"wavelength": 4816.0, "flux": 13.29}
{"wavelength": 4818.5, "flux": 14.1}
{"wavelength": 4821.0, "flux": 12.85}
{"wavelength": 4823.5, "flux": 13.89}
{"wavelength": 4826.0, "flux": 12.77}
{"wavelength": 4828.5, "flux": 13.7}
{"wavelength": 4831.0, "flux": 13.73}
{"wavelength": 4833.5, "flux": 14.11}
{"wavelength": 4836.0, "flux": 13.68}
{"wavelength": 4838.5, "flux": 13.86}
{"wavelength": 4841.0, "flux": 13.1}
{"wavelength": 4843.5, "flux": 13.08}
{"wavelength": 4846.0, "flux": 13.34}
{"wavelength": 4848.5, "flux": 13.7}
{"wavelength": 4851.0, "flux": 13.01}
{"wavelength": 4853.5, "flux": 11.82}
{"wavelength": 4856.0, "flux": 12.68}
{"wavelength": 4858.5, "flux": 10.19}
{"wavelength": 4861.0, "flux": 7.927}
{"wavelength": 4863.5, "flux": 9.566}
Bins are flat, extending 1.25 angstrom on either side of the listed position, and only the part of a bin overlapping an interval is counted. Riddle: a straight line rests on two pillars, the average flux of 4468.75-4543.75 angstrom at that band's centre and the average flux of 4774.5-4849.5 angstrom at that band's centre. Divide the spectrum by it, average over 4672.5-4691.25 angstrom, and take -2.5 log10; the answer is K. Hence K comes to -0.04 mag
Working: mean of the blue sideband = 13.8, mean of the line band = 14.1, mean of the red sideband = 13.4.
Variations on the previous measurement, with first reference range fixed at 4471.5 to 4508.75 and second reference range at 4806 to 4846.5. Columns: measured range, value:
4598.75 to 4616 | -0.032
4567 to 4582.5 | -0.070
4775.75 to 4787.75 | 0.059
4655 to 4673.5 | 0.014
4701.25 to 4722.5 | 0.031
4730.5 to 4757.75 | -0.024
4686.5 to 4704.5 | -0.035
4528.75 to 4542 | 0.021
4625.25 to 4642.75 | -0.010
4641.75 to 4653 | 0.007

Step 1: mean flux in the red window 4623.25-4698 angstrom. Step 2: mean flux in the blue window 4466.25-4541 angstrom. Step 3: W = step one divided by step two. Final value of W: 1.00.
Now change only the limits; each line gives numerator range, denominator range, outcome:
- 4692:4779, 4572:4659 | 0.97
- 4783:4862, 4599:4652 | 0.95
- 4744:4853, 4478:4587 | 0.97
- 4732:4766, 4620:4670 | 1.01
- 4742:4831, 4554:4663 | 0.96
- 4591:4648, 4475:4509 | 1.01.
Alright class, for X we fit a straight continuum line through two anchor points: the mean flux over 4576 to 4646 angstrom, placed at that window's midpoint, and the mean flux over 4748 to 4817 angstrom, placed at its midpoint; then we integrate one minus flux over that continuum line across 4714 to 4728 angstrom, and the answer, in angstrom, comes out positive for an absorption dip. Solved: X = 0.2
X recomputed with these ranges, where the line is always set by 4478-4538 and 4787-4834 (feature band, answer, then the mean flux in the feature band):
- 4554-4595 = -1.8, 14.3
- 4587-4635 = -1.2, 14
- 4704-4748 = 0.1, 13.6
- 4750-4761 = -0.2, 13.8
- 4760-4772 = 0.0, 13.6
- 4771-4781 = 0.3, 13.2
